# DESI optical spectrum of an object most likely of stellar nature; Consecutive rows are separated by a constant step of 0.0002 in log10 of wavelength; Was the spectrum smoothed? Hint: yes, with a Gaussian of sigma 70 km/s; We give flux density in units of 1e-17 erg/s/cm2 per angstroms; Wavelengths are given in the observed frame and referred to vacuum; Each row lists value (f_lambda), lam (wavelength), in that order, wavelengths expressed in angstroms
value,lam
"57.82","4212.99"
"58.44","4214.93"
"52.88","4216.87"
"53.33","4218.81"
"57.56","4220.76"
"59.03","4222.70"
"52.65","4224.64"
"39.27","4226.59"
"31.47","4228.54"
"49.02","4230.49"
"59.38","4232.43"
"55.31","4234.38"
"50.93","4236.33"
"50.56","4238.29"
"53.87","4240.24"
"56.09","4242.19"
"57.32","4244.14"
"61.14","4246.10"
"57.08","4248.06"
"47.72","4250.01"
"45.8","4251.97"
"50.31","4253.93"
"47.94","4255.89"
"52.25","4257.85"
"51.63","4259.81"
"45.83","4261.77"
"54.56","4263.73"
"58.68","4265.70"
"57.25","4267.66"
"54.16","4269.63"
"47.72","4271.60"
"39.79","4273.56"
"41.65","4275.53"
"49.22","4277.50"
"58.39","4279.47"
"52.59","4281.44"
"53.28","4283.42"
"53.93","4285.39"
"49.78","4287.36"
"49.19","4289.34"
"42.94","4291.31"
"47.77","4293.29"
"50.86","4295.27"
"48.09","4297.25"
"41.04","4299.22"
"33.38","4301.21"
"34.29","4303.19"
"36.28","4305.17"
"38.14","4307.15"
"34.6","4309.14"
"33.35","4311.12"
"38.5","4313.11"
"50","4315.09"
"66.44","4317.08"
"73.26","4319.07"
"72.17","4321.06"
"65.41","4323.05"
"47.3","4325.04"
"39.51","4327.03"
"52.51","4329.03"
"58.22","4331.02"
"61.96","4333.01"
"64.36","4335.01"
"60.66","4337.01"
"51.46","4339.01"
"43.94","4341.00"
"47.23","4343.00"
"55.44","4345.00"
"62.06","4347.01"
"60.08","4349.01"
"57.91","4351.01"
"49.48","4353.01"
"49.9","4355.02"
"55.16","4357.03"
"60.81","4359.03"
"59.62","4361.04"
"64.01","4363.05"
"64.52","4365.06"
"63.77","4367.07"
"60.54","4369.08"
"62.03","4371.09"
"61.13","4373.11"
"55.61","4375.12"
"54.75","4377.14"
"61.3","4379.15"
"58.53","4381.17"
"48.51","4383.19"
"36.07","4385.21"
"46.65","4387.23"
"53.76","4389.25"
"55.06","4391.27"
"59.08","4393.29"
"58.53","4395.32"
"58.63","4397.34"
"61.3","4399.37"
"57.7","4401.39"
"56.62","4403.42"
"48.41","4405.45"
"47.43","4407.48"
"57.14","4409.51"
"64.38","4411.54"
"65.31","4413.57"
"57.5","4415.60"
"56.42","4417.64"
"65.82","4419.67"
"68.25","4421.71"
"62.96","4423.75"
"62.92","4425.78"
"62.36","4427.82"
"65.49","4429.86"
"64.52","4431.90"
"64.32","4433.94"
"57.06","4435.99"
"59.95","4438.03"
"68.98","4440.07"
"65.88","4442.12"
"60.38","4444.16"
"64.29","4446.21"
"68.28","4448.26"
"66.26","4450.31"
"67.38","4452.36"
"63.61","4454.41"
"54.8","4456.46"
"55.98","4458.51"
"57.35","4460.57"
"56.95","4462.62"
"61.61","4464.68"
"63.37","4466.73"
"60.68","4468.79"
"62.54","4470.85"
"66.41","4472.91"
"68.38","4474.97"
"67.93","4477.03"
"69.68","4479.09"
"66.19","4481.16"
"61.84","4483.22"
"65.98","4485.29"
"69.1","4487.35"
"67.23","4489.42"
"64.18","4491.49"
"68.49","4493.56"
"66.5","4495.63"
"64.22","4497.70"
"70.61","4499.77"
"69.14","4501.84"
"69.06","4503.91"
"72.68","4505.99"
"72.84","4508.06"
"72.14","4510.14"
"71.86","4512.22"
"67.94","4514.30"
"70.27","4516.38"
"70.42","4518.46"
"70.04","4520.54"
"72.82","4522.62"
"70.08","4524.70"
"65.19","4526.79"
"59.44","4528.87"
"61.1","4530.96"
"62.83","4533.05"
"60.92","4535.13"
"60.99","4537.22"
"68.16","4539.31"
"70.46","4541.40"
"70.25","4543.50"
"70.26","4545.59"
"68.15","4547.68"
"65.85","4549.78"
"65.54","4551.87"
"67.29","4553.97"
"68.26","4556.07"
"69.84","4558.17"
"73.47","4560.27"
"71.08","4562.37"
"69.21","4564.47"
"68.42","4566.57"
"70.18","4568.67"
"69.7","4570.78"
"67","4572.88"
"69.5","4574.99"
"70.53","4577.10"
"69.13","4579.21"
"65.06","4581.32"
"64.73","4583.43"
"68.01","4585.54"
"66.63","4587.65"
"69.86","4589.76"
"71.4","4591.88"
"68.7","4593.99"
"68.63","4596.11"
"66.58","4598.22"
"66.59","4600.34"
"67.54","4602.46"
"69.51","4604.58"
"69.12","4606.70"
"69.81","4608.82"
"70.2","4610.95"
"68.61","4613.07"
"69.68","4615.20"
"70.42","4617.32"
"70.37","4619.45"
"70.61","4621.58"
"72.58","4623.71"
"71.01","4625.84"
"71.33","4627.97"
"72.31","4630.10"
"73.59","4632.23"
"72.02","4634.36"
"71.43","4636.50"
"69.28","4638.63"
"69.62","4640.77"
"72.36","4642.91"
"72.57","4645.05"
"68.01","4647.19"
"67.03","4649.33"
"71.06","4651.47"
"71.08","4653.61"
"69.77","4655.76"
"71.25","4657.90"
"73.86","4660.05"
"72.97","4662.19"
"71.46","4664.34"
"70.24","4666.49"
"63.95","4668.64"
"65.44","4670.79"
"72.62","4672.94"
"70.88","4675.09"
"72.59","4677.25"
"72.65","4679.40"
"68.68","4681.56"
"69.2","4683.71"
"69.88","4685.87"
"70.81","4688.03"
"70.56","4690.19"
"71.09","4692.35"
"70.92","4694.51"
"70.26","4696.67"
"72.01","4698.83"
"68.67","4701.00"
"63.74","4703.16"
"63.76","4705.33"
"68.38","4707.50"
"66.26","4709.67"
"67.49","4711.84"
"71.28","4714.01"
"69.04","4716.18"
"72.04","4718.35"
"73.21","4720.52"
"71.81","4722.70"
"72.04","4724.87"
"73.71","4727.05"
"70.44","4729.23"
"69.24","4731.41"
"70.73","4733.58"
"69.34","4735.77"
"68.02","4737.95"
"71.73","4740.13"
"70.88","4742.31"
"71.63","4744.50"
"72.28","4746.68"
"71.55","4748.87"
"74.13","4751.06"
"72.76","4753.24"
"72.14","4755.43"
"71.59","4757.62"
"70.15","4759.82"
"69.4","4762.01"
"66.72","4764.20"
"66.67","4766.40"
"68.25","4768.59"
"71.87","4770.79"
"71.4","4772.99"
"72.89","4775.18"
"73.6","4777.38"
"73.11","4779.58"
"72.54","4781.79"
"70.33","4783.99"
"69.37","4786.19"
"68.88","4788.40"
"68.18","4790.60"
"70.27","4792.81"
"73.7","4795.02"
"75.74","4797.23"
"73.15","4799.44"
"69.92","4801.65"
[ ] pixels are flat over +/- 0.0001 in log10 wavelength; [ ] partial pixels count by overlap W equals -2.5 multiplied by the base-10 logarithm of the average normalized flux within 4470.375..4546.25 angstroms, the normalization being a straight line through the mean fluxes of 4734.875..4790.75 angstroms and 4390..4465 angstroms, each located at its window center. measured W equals -0.07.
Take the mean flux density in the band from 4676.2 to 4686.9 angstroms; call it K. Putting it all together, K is 70.6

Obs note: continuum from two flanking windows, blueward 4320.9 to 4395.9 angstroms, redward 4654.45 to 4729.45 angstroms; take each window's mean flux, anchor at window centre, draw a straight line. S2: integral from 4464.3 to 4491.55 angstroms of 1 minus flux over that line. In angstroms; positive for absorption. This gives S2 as -2.0 angstroms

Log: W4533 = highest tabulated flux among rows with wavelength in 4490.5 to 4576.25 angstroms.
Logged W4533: 73.47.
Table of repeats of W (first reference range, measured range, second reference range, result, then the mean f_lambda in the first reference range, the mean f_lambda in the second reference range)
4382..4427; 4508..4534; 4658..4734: -0.10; 56.8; 70.1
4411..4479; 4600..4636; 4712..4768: -0.04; 63.1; 70.8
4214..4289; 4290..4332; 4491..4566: 0.16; 51.8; 68.1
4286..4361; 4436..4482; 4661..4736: -0.10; 51.1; 69.9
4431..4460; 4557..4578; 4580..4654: -0.03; 62.9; 69.6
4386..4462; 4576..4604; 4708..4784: -0.04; 60.2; 70.9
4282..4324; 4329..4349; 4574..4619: -0.11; 48.3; 68.6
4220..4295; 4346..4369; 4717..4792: -0.07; 51.1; 70.9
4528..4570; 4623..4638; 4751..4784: -0.05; 67.1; 71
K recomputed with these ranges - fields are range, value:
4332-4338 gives 62.3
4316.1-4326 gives 65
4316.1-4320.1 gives 69.8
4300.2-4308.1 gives 35.5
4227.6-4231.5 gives 40.6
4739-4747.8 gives 71.6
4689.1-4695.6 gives 70.9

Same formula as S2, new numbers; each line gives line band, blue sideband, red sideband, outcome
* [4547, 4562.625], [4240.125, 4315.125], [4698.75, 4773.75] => -1.84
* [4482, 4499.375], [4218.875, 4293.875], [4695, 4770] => -1.62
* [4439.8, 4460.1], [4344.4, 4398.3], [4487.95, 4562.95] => -0.23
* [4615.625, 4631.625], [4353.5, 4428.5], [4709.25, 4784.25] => -1.17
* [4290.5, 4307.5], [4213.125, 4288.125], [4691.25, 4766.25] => 3.85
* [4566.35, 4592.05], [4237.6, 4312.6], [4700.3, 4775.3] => -2.35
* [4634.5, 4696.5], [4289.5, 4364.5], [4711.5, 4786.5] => -3.00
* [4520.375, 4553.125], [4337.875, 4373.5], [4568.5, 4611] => -0.22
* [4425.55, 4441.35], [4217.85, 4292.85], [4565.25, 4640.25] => -0.70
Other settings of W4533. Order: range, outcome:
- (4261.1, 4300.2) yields 58.68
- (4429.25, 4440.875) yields 68.98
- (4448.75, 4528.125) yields 72.84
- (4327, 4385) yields 64.52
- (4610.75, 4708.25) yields 73.86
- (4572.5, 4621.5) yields 71.4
